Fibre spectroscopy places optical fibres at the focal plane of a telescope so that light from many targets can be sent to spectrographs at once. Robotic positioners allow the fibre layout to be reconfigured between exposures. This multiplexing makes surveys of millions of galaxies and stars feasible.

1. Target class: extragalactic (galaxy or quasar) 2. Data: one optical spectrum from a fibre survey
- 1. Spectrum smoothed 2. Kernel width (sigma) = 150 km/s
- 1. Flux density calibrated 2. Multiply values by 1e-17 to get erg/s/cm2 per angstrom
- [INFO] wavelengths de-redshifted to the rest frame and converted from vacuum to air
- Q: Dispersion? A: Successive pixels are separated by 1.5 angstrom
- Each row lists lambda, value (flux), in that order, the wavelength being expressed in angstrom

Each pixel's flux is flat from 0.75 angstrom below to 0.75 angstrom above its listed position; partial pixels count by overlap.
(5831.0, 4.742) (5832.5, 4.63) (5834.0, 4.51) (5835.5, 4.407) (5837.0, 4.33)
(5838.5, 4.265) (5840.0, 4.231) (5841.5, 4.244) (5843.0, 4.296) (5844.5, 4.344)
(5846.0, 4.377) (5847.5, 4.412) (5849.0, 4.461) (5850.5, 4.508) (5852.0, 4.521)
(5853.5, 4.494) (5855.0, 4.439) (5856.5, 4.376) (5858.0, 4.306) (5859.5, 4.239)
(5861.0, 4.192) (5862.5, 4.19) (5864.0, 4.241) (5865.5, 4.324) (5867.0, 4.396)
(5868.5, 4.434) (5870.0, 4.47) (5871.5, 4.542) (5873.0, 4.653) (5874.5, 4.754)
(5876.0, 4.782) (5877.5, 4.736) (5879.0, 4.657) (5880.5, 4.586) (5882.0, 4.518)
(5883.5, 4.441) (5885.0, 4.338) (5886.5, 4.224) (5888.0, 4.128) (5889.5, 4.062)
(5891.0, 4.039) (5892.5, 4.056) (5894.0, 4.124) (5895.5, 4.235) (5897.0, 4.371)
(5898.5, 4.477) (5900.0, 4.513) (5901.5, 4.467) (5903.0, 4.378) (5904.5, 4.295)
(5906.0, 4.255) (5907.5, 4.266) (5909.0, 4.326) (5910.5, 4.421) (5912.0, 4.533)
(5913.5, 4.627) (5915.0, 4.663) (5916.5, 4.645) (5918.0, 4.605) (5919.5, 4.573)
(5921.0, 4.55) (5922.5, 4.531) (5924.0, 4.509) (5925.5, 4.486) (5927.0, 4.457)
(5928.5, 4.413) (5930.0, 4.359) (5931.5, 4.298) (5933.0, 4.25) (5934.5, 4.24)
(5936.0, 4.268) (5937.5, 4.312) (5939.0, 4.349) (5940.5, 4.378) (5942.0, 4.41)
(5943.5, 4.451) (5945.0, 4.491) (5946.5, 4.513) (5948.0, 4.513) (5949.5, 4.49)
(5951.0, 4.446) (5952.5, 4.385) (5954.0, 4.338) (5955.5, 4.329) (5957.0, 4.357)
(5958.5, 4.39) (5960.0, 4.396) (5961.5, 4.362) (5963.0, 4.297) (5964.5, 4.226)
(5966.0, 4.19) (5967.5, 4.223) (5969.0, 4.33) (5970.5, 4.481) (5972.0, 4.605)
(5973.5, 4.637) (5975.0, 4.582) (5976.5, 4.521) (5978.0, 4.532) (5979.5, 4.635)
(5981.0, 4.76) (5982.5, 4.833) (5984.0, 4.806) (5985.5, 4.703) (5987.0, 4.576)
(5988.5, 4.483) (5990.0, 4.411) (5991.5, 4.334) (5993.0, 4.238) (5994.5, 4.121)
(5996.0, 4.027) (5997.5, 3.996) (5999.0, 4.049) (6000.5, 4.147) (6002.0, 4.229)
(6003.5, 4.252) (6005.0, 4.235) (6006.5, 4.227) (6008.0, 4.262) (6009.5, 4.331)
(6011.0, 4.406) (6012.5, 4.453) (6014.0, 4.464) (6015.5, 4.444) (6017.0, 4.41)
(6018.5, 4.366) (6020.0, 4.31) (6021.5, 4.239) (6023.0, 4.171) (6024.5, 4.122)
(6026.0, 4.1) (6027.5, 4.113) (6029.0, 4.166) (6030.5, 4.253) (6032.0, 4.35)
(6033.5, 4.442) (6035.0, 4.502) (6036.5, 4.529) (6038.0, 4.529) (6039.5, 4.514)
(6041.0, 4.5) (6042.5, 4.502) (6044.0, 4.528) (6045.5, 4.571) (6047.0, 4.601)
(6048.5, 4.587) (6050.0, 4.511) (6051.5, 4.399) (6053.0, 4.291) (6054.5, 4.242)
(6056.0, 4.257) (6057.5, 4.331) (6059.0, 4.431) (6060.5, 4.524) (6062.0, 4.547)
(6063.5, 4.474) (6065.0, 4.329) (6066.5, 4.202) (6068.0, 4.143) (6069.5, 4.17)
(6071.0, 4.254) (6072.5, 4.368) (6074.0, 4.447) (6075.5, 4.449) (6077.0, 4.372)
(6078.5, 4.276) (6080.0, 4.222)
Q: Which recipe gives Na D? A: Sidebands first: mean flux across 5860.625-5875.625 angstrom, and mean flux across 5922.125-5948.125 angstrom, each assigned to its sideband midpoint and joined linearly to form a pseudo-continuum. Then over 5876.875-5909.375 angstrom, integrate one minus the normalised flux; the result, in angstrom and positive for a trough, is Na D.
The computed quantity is 0.6 angstrom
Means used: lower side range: 4.43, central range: 4.34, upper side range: 4.4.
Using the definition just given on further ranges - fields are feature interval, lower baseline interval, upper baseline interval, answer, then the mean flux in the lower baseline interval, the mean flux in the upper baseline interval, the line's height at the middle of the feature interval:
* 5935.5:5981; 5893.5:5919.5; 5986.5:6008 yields -1.08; 4.43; 4.23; 4.32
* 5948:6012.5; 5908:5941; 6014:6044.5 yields 0.14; 4.44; 4.36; 4.4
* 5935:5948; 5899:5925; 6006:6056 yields 0.16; 4.48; 4.38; 4.45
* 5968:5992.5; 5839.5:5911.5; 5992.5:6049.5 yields -1.30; 4.38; 4.32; 4.34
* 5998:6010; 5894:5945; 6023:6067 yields 0.52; 4.42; 4.39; 4.4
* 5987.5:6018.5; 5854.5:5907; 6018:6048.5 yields 0.68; 4.38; 4.38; 4.38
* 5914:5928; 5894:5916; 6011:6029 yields -0.52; 4.41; 4.29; 4.39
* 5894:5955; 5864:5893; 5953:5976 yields -0.26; 4.43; 4.38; 4.4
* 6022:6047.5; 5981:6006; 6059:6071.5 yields -0.20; 4.35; 4.34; 4.34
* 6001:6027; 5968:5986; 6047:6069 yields 1.24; 4.61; 4.38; 4.51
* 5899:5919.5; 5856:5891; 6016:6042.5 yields -0.34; 4.41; 4.34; 4.39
